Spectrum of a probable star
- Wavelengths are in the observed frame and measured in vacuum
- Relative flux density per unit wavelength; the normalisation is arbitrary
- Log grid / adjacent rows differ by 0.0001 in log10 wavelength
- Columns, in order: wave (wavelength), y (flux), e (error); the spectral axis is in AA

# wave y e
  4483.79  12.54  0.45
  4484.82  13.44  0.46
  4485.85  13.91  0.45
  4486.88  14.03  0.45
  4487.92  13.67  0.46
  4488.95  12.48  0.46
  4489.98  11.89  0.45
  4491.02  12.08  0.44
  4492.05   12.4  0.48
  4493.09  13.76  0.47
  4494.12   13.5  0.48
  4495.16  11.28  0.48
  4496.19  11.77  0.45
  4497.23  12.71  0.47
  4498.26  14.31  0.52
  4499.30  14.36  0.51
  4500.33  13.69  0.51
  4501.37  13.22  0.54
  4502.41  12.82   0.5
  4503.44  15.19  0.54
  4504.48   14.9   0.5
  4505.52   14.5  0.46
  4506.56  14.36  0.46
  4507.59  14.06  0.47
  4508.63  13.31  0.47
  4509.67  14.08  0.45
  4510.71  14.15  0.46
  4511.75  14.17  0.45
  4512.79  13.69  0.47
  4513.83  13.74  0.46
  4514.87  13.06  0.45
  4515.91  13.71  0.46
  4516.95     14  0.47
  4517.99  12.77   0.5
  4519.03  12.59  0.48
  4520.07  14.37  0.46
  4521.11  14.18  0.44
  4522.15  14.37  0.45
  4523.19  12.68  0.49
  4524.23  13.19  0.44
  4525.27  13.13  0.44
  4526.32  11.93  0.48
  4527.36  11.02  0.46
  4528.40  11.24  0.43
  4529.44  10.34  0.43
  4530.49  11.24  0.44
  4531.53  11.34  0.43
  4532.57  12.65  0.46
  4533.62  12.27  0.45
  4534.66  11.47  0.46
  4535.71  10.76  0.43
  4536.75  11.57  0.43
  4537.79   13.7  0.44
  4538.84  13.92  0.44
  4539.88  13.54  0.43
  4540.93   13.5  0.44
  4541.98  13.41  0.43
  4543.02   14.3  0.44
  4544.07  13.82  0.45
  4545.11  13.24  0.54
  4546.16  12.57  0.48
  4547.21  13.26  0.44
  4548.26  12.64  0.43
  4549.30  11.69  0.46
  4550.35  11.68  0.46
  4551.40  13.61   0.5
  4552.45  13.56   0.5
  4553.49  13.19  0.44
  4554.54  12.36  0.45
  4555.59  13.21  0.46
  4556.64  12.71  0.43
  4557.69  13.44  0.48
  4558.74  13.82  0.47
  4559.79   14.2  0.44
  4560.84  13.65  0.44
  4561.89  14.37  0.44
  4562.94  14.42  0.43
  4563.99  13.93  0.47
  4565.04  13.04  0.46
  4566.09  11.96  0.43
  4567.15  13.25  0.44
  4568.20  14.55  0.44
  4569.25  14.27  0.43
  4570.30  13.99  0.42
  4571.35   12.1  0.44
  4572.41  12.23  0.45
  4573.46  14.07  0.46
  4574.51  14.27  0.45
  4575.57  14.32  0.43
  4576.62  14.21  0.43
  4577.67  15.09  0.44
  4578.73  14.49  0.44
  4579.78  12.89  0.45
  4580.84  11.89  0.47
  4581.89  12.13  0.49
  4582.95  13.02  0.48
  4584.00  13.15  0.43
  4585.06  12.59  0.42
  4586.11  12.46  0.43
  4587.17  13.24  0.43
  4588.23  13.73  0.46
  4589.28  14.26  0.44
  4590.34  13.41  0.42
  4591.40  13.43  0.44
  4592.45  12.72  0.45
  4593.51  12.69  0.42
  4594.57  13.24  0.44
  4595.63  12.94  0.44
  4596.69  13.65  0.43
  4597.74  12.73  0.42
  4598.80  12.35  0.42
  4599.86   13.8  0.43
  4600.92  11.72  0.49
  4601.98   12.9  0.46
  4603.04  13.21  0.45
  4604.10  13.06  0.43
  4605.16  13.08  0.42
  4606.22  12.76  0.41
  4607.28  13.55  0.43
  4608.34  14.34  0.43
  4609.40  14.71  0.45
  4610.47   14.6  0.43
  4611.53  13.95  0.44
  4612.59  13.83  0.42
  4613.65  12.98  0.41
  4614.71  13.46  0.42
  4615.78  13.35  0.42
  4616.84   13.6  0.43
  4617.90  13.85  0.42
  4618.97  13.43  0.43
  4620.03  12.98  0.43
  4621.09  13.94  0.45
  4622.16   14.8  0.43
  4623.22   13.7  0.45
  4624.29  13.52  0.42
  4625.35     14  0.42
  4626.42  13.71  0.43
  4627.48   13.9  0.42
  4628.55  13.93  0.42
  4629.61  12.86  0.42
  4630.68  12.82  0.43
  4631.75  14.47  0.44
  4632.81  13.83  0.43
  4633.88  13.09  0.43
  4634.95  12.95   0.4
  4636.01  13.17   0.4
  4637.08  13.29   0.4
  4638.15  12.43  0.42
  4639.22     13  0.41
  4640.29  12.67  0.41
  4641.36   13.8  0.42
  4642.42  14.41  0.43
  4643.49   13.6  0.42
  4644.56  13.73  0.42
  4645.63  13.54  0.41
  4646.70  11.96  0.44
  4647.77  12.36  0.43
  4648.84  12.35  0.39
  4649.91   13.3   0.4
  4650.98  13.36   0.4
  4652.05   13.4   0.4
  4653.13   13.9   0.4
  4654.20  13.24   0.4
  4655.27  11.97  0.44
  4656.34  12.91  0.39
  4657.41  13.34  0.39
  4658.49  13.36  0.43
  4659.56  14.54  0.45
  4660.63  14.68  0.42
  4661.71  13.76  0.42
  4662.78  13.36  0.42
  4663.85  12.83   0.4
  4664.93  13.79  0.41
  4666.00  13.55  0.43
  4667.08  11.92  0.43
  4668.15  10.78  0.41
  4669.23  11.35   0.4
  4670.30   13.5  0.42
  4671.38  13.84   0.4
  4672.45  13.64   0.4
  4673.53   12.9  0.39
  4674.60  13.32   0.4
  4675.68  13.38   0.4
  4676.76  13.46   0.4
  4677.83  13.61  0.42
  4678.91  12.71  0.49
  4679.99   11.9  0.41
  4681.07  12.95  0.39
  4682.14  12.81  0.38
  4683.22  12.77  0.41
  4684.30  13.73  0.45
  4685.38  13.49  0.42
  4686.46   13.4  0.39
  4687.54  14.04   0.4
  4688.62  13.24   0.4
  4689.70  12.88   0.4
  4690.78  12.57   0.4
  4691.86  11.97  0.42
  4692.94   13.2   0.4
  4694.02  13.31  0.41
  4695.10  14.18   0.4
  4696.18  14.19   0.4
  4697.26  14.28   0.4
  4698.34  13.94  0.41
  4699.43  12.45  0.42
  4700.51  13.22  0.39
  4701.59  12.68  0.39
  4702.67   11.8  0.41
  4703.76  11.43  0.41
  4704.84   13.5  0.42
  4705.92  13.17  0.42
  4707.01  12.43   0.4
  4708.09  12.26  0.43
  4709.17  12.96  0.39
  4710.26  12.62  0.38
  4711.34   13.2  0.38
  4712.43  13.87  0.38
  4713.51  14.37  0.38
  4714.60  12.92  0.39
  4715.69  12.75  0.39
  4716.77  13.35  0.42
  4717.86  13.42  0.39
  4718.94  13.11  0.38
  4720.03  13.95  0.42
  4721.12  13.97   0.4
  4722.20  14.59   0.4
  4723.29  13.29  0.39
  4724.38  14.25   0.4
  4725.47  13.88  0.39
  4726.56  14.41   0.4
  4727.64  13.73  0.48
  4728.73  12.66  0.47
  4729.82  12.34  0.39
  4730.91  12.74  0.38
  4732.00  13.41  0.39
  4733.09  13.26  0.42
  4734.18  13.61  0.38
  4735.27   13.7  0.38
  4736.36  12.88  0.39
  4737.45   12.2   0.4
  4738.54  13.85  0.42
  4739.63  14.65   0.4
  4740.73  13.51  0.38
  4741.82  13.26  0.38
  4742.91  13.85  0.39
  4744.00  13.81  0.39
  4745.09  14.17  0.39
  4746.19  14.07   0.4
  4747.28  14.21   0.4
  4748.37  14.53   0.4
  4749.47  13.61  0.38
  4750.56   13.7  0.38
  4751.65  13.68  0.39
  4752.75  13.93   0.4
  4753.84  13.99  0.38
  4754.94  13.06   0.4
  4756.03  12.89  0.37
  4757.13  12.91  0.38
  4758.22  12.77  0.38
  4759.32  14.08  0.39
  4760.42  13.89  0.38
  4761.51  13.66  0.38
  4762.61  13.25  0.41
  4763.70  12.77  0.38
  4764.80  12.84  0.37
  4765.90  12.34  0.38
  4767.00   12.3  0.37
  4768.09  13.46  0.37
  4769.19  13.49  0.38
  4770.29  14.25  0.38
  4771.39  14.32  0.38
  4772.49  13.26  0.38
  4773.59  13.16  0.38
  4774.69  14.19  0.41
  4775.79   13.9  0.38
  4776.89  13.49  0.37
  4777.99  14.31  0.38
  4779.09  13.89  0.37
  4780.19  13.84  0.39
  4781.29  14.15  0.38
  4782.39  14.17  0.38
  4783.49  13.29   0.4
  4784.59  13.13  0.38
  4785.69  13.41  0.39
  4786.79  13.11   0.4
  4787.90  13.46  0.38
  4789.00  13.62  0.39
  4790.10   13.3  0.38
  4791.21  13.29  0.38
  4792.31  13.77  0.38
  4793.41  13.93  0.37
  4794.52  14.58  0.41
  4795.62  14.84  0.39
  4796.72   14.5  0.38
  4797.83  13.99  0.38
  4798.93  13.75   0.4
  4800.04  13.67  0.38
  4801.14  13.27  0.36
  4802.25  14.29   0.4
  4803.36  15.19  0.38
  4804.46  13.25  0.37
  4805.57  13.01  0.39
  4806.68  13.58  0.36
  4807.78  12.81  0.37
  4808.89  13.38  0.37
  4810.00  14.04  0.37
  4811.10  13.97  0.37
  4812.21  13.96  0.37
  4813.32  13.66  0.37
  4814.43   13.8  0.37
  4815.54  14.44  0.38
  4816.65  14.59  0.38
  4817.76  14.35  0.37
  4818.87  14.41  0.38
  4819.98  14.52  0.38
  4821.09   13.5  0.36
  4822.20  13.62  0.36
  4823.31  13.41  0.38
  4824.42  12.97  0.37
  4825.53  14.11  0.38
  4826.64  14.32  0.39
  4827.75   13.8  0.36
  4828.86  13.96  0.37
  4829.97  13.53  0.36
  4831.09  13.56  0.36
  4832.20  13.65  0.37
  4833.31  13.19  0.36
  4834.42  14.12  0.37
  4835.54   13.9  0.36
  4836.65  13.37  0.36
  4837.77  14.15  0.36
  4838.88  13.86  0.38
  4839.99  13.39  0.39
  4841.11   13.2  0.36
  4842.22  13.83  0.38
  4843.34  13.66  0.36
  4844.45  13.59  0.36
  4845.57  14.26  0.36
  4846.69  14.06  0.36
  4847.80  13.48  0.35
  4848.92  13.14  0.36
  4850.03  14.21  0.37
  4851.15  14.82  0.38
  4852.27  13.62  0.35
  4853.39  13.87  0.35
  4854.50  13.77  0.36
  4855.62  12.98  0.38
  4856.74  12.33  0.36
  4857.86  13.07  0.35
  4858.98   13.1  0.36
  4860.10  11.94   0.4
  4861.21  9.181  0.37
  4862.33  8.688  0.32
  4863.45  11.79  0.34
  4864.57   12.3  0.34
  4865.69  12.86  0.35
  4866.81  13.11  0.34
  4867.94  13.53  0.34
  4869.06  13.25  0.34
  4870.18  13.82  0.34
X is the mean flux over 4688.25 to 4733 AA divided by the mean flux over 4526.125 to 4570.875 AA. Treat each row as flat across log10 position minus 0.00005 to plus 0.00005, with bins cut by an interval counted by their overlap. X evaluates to 1.03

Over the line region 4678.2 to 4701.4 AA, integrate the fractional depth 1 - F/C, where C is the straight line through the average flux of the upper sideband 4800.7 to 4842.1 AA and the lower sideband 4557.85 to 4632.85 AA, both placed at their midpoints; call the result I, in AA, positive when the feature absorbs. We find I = 0.71 AA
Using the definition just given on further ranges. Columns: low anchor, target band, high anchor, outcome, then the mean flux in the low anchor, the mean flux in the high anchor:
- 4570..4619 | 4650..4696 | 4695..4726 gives 0.49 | 13.3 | 13.3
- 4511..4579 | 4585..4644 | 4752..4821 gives -0.45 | 13.2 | 13.7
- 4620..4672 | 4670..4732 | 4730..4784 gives 0.86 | 13.3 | 13.6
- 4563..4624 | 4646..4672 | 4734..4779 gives 0.79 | 13.4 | 13.6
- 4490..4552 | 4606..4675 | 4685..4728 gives -0.87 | 13.1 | 13.3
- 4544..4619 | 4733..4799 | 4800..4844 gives 0.25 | 13.3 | 13.8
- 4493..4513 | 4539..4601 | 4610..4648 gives 1.30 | 13.7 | 13.5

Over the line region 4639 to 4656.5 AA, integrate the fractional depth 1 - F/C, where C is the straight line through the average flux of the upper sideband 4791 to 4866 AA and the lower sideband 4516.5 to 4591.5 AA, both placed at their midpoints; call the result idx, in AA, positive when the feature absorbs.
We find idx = 0.12 AA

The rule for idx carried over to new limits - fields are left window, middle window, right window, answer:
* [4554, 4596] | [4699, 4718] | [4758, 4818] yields 0.9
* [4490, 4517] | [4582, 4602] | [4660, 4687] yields 0.4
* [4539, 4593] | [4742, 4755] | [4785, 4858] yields -0.2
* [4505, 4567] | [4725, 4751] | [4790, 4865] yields -0.3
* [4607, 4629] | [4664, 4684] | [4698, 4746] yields 0.9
